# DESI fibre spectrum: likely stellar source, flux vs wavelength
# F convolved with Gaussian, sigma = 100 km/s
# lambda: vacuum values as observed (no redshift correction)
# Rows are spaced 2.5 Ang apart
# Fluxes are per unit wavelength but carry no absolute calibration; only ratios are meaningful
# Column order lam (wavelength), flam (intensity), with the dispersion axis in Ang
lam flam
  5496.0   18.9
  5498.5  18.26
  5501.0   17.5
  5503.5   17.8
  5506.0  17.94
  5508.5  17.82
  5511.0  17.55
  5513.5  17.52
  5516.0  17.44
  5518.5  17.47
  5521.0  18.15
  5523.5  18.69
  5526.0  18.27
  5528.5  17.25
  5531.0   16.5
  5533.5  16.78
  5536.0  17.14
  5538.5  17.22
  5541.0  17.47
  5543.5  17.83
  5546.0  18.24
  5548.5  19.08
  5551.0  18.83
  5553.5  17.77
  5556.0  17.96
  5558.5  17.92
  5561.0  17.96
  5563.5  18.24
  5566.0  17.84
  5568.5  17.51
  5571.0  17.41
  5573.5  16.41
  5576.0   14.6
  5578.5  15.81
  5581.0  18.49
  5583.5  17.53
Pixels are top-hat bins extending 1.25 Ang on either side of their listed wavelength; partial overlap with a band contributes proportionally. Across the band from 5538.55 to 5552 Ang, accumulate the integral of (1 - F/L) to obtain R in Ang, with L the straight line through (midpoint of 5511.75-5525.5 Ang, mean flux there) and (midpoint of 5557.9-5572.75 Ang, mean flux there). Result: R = -0.3 Ang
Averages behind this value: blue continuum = 17.9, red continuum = 17.8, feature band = 18.2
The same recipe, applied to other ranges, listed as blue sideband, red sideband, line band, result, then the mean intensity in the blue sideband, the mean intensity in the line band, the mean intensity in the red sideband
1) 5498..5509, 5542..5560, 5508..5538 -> 0.8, 17.8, 17.5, 18.2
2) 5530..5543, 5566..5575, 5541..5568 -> -1.6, 17.1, 18.1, 17.1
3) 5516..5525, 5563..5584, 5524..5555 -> -0.1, 18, 17.7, 17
